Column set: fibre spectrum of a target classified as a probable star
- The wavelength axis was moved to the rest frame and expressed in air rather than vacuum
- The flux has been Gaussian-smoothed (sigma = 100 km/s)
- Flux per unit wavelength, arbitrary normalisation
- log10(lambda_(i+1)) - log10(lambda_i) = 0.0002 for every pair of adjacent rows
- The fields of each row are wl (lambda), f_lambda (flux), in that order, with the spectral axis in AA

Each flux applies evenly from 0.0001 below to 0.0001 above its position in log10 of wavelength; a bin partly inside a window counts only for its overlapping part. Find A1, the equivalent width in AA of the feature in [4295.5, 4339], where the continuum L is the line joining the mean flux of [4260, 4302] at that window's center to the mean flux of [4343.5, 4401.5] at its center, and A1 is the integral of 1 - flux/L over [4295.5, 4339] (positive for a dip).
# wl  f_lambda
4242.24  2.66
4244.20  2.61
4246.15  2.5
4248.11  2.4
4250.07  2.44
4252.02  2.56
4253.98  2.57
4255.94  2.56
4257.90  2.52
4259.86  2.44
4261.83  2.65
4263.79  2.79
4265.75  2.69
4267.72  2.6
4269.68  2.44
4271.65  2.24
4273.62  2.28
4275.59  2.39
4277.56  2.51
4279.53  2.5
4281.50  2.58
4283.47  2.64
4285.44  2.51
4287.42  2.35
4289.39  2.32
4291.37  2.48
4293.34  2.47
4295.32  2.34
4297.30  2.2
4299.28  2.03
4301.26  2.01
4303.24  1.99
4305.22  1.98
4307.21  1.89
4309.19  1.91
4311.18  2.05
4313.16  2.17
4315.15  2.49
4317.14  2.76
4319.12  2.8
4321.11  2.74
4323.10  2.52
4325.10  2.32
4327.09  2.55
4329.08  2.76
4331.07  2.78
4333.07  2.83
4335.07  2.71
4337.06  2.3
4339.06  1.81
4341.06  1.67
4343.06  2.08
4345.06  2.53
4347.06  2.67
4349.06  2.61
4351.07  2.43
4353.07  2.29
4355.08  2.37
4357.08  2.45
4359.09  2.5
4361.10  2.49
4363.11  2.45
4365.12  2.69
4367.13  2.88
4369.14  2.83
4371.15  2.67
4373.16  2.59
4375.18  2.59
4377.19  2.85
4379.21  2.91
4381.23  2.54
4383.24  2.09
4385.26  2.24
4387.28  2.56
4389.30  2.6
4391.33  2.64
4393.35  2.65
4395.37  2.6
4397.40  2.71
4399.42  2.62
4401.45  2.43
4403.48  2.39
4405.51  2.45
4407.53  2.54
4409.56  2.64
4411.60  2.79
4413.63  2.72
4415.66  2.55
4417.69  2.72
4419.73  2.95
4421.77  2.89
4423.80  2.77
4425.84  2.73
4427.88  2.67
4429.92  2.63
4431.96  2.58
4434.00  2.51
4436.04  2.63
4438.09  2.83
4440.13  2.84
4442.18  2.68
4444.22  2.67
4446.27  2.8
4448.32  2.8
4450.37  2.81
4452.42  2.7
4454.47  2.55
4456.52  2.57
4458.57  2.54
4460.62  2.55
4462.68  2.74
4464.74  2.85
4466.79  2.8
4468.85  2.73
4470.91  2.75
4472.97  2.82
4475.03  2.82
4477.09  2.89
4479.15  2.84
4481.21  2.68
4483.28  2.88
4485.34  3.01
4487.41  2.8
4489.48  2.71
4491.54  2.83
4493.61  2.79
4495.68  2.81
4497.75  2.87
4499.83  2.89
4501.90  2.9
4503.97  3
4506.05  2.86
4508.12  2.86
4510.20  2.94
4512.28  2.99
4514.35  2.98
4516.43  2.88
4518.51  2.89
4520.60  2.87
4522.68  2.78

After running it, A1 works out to 2.2 AA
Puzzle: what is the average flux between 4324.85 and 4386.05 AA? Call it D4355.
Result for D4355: 2.5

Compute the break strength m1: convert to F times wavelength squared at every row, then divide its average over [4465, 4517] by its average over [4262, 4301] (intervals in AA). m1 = 1.29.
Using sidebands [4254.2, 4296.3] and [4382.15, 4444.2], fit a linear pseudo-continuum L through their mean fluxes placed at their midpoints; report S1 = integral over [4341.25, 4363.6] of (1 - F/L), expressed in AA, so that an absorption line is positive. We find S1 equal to 1.3 AA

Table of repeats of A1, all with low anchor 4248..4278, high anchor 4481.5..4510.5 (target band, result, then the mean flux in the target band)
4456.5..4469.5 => 0.6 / 2.69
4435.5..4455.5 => 0.4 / 2.73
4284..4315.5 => 4.5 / 2.2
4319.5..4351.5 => 1.9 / 2.46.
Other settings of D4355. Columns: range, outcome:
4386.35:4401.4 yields 2.61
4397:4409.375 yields 2.52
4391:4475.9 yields 2.68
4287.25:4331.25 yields 2.34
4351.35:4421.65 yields 2.59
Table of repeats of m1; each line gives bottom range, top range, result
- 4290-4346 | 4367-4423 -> 1.17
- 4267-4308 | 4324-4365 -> 1.08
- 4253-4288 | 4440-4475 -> 1.18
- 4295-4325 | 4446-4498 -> 1.32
